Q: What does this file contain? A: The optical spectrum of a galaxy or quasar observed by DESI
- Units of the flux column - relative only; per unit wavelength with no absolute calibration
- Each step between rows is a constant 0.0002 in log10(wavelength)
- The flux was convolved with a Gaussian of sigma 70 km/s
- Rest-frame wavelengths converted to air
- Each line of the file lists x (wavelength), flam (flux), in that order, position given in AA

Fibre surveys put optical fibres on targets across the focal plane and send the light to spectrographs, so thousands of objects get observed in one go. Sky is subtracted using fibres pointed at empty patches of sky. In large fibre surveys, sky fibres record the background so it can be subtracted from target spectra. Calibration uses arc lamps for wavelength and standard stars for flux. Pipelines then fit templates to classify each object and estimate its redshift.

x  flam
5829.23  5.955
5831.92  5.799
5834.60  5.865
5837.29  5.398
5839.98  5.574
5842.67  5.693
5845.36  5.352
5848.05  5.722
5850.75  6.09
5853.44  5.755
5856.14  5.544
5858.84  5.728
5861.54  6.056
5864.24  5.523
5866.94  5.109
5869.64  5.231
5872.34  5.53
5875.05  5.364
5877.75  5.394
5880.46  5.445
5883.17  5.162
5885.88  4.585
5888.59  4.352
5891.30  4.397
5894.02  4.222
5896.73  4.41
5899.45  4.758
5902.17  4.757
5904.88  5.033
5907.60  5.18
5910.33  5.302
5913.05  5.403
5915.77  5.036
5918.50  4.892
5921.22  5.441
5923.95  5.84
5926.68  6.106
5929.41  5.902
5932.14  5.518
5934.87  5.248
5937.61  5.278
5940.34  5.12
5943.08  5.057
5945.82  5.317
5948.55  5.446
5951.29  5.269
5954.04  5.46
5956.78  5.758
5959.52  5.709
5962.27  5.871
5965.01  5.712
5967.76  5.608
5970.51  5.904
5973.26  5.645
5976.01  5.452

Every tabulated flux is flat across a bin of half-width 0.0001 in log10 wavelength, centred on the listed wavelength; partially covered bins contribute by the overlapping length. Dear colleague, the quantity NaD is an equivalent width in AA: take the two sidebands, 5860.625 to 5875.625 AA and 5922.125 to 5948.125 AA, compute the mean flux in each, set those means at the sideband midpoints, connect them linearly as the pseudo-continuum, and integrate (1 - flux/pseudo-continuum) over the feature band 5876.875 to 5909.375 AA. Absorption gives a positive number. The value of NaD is 3.9 AA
